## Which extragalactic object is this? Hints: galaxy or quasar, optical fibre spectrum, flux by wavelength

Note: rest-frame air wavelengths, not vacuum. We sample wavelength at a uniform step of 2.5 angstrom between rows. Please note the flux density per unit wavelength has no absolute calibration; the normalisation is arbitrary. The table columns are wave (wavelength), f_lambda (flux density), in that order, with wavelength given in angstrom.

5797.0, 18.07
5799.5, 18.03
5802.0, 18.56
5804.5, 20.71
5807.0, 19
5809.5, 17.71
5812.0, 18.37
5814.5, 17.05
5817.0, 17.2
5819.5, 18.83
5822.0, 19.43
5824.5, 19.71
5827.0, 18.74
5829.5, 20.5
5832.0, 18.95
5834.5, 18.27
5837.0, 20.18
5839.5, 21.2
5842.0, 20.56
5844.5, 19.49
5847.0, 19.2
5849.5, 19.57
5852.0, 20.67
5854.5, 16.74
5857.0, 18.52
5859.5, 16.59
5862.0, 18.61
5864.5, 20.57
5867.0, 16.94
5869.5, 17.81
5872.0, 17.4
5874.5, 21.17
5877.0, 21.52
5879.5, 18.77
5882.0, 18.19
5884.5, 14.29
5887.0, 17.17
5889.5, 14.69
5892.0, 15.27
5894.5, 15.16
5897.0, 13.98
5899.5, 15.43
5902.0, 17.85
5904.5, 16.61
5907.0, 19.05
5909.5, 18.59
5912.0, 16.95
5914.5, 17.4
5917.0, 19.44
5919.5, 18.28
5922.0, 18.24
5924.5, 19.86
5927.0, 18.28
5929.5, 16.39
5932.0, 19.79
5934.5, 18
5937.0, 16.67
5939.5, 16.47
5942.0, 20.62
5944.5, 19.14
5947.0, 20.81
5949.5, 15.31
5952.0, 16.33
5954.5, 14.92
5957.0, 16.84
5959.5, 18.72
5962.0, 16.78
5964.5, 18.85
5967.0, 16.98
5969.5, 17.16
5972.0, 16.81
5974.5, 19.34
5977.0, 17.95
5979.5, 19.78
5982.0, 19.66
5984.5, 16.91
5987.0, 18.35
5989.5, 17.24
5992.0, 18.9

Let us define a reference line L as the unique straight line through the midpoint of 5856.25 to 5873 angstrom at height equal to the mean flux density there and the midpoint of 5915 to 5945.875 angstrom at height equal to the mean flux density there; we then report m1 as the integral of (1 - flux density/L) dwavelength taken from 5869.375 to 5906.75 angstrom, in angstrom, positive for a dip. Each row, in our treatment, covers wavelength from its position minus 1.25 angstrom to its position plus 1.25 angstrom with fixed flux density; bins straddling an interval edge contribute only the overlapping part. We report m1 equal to 2.3 angstrom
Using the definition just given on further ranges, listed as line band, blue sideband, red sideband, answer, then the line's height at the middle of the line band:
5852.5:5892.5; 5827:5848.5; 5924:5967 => 2.61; 19.1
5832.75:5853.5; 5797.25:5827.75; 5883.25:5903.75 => -2.87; 17.4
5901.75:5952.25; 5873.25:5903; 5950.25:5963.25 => -4.07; 16.8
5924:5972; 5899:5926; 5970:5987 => 1.26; 18.2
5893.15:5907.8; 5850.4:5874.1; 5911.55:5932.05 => 1.62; 18.3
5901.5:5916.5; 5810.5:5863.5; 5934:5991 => 0.40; 18.3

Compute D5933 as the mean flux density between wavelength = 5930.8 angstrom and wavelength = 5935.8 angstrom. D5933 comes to 18.9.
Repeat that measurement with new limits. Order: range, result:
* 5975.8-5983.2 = 19.1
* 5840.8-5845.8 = 20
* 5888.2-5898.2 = 14.8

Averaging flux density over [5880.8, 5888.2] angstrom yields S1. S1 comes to 16.5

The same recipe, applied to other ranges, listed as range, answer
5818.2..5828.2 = 19.2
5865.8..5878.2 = 19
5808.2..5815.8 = 17.7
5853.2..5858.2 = 17.7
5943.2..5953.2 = 17.9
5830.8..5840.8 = 19.7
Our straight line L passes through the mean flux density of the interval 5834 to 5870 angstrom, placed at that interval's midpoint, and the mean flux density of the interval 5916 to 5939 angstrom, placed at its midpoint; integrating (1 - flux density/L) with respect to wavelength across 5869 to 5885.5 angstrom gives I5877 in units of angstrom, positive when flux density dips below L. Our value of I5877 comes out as 0.21 angstrom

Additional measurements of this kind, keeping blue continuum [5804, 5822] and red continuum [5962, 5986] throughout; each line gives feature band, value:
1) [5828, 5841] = -1.0 angstrom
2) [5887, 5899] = 2.1 angstrom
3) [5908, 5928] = -0.2 angstrom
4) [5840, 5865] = -1.0 angstrom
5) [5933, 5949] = -0.3 angstrom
